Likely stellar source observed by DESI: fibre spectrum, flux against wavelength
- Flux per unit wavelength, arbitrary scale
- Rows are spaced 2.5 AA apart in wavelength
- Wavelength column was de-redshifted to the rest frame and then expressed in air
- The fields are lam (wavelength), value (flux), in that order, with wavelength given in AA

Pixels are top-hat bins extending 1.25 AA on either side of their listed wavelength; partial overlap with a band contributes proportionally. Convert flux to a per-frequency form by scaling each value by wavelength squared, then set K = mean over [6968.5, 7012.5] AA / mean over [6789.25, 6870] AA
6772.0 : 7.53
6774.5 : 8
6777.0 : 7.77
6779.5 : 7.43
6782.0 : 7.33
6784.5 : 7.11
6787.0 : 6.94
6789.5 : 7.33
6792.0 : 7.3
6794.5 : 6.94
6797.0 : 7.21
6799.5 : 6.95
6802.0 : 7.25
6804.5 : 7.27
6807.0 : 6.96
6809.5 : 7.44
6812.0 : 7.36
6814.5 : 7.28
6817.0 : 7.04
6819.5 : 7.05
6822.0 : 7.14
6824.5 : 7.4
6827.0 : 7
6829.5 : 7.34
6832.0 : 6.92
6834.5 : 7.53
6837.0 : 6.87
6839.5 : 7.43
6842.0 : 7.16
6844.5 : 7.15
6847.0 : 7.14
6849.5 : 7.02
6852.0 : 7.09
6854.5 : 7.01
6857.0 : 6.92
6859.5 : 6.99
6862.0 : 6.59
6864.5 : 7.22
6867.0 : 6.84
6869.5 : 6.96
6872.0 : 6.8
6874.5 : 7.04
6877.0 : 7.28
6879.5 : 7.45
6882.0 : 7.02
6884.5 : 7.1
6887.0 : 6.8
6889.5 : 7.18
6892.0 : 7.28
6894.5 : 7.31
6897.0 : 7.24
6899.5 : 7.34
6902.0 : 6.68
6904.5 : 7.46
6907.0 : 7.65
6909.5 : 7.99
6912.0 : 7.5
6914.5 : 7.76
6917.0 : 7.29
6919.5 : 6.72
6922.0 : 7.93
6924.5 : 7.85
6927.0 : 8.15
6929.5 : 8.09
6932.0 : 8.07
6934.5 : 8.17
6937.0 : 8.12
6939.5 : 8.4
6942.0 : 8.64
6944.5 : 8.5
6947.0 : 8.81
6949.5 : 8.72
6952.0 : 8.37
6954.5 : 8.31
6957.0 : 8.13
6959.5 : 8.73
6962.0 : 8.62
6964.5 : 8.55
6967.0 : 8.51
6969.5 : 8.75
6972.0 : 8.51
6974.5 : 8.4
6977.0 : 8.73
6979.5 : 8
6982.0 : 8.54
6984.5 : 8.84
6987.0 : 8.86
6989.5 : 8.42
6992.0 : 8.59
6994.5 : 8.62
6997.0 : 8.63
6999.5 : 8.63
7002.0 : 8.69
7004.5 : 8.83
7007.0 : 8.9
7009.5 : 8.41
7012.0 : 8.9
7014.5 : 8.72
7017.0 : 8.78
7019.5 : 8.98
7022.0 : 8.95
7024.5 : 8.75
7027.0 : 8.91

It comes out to 1.3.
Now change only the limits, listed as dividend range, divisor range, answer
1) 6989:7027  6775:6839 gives 1.28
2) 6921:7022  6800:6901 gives 1.24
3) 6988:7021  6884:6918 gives 1.22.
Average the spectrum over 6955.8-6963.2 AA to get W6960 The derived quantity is 8.49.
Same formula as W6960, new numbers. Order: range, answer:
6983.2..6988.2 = 8.85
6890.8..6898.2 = 7.28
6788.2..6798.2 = 7.19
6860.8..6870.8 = 6.9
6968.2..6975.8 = 8.55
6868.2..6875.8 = 6.94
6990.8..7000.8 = 8.62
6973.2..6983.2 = 8.42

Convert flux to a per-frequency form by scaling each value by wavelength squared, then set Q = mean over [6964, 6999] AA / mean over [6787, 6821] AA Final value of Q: 1.26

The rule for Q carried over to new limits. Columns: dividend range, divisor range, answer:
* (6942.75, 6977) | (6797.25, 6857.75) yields 1.24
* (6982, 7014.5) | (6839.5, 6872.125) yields 1.29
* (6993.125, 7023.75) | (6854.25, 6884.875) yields 1.30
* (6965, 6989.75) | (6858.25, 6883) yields 1.26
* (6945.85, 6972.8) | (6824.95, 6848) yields 1.23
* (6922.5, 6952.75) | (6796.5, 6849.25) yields 1.20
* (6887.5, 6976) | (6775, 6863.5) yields 1.15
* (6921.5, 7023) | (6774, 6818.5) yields 1.24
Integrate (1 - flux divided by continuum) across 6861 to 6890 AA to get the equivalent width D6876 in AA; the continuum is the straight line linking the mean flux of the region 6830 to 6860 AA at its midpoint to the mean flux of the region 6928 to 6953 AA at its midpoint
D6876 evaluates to 1.9 AA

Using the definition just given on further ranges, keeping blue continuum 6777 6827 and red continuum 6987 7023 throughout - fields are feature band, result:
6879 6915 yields 2.78 AA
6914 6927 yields 0.86 AA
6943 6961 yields -0.41 AA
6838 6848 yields 0.40 AA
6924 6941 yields 0.08 AA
